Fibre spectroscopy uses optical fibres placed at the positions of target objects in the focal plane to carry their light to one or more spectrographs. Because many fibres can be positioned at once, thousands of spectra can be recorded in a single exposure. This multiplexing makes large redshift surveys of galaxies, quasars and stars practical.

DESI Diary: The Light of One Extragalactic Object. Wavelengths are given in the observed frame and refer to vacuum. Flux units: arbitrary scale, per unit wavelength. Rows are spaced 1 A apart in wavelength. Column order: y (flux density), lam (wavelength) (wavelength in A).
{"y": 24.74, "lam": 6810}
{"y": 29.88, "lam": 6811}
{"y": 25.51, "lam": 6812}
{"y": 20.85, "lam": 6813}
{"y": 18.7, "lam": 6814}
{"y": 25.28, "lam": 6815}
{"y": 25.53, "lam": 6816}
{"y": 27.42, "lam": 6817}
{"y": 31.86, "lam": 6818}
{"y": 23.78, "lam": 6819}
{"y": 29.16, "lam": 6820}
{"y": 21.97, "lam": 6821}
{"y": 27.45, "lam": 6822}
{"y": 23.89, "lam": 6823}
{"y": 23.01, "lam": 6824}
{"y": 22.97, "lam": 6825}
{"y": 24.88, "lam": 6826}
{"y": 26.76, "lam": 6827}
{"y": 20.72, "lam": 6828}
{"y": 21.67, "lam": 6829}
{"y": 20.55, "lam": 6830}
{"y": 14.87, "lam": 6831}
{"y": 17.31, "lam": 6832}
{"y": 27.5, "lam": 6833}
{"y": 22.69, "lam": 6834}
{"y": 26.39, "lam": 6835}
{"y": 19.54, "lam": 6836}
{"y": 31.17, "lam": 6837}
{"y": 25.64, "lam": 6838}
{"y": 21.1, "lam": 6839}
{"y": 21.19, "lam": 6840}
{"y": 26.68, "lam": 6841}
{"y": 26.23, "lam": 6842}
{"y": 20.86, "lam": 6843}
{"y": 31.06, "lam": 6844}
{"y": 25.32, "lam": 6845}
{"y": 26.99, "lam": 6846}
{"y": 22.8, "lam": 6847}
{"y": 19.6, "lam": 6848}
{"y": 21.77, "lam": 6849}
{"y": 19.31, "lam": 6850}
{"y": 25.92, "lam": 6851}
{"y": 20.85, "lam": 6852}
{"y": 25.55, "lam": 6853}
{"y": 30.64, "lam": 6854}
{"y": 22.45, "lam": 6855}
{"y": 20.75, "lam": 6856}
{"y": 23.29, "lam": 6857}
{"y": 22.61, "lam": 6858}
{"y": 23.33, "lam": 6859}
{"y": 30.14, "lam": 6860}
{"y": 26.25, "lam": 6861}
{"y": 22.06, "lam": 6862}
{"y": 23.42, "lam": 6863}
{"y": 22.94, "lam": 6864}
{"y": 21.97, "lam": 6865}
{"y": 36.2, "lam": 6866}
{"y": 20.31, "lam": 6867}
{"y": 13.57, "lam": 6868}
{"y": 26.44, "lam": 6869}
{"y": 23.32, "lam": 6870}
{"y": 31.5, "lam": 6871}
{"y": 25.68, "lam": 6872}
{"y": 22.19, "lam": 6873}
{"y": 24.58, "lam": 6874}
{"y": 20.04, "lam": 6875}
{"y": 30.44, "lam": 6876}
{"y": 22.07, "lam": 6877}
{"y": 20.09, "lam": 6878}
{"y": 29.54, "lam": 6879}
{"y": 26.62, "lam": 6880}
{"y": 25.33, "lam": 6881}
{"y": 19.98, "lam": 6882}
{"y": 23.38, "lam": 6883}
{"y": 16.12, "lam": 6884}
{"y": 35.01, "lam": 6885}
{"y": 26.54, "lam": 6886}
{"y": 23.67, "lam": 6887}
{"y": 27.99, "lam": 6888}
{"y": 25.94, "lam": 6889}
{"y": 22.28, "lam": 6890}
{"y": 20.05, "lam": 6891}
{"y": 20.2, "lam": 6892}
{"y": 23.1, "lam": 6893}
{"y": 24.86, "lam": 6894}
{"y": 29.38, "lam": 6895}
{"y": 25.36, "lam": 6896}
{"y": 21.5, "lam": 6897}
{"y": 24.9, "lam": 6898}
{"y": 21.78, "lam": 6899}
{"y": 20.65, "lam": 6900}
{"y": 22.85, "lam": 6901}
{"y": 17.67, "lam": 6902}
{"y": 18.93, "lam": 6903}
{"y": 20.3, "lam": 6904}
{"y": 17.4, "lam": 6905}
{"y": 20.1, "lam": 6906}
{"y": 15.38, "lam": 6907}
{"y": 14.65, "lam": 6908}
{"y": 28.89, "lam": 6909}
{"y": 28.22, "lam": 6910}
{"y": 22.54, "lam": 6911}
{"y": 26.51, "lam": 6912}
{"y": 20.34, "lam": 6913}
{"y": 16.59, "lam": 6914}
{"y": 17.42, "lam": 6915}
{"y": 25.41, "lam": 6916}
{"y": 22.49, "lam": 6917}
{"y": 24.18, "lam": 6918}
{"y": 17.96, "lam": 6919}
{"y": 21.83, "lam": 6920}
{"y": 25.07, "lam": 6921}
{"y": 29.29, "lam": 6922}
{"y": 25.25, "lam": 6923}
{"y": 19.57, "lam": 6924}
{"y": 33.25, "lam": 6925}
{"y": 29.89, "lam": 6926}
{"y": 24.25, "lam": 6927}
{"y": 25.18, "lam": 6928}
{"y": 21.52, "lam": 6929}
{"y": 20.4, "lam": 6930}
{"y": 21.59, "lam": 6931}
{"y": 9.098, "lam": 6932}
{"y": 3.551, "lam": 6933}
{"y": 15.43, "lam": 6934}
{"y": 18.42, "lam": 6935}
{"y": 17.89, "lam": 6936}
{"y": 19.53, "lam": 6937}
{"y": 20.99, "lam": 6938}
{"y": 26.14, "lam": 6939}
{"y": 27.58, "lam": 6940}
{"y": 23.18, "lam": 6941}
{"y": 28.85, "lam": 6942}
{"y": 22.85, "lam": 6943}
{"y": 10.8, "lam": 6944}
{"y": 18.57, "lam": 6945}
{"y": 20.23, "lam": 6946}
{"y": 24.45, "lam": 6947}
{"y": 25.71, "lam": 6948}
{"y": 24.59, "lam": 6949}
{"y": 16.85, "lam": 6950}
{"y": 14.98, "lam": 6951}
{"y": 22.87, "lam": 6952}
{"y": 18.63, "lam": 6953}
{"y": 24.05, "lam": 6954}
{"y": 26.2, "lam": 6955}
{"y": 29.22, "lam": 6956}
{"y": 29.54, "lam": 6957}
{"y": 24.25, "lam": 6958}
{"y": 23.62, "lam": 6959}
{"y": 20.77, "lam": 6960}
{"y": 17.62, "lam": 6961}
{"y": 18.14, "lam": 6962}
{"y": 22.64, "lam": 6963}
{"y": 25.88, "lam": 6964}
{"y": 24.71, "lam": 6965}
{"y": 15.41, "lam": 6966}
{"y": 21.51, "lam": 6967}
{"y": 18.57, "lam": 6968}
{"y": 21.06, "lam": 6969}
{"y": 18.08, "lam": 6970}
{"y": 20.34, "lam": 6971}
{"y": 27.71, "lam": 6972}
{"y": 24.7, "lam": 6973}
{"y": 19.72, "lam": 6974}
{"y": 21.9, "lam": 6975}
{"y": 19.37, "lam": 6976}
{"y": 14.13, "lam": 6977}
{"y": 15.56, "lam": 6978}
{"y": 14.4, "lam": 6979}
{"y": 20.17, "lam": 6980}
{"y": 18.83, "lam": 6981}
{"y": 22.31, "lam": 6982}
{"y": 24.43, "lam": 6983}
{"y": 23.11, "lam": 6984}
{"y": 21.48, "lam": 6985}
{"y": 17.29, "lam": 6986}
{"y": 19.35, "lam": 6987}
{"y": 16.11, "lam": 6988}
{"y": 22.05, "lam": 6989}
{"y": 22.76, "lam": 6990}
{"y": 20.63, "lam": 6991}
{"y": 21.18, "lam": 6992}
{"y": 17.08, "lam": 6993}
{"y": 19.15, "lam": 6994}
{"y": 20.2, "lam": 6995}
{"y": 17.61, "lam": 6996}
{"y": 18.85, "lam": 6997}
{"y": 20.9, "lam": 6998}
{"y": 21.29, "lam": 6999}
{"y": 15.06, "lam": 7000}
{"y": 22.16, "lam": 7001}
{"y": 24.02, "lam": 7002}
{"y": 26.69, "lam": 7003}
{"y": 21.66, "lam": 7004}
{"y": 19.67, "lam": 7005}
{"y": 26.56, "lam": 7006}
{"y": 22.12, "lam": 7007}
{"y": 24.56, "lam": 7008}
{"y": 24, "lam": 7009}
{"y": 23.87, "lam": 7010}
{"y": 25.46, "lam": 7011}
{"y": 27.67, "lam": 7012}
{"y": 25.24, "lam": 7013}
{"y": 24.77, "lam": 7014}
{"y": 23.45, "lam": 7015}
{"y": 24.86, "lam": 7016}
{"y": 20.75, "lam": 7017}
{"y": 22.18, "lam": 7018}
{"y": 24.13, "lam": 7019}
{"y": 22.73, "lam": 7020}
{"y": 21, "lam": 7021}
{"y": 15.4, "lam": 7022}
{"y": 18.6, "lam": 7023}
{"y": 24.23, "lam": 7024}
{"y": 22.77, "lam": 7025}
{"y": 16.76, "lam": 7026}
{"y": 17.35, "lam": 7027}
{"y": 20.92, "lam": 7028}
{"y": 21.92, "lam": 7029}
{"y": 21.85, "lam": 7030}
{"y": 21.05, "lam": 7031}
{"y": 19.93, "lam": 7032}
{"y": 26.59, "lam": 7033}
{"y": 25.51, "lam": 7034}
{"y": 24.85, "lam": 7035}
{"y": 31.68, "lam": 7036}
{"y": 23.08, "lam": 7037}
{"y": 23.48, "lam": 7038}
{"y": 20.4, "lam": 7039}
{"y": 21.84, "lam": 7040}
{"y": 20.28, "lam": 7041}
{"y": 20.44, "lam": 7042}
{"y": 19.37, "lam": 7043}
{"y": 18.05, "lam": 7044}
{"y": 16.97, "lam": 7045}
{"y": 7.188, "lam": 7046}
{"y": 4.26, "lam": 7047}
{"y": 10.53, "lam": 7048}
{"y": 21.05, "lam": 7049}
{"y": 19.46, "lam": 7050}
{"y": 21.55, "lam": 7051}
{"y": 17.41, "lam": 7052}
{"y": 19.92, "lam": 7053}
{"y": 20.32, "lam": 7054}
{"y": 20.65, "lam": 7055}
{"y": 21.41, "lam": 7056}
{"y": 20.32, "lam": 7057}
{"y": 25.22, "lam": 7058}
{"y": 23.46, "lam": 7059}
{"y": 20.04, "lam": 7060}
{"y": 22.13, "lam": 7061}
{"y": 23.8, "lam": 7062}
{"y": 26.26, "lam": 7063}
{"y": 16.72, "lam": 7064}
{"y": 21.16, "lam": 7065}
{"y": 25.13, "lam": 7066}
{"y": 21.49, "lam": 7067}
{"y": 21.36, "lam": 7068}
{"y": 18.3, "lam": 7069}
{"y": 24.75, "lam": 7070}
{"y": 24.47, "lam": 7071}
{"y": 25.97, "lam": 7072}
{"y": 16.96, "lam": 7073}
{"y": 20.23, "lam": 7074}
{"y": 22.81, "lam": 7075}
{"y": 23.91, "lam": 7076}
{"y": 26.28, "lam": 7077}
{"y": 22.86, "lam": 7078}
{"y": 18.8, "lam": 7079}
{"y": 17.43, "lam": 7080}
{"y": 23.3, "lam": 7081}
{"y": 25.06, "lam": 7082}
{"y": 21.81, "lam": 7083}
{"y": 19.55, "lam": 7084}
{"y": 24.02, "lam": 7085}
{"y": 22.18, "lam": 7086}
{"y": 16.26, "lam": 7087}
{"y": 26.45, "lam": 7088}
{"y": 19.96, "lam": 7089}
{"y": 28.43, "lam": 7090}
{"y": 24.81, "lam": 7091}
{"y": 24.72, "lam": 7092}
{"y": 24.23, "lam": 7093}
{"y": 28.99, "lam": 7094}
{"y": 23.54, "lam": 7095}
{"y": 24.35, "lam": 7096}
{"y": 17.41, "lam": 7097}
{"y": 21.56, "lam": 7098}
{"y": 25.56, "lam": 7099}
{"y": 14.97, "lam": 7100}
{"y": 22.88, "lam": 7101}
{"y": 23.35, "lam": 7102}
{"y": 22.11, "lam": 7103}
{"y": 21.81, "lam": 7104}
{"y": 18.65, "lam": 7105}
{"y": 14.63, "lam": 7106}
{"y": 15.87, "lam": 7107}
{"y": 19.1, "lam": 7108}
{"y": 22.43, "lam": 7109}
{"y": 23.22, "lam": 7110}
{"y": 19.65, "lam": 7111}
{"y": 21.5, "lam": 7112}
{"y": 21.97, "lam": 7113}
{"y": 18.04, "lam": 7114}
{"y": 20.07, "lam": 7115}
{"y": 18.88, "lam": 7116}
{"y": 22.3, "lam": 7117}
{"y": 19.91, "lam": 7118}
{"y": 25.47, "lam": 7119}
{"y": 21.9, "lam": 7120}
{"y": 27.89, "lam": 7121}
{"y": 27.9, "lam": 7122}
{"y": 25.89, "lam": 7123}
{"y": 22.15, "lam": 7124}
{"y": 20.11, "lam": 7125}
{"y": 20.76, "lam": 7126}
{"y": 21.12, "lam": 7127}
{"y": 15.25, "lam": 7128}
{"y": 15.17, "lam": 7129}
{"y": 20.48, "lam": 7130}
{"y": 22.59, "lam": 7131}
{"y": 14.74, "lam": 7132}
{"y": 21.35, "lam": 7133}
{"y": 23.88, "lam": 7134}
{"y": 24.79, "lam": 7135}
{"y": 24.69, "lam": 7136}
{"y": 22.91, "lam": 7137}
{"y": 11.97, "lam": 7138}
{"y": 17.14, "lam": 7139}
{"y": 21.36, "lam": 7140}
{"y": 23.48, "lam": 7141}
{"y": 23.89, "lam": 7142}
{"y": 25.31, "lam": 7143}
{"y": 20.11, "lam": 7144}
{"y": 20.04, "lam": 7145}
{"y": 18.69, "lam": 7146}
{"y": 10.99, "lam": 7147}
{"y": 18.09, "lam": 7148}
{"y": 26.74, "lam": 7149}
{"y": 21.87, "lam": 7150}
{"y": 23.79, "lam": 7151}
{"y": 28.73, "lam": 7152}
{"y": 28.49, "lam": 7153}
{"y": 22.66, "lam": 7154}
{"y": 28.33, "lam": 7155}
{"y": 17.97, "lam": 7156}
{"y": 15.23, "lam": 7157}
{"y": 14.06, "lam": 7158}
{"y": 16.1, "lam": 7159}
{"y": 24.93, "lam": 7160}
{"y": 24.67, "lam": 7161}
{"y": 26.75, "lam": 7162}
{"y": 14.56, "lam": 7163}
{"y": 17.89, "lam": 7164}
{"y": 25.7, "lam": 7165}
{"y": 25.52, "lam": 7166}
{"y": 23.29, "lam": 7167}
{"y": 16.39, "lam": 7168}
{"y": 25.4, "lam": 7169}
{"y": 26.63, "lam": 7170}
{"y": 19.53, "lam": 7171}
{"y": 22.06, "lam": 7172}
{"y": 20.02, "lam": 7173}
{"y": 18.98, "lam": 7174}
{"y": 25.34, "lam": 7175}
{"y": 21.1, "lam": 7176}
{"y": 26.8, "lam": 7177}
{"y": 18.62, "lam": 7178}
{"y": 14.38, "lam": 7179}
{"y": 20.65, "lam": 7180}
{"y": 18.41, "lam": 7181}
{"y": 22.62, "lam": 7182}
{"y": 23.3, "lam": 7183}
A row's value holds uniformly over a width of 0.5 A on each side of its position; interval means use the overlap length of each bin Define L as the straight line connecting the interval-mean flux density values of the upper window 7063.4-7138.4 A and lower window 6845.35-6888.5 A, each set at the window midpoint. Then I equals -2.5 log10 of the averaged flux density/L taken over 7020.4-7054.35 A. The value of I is 0.13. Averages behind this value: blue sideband 24.3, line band 19.9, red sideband 21.7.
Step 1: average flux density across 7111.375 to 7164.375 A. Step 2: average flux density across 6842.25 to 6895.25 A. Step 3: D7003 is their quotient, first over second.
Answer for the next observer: 0.88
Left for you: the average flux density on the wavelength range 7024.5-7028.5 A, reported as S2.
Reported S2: 19.4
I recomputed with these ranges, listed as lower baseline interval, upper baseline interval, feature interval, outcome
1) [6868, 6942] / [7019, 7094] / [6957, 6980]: 0.07 mag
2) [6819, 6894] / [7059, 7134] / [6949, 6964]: 0.04 mag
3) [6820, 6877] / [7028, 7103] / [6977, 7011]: 0.08 mag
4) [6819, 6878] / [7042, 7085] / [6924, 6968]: 0.04 mag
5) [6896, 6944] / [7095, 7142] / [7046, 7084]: 0.02 mag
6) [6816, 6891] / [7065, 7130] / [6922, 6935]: 0.12 mag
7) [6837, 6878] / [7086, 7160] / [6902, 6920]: 0.13 mag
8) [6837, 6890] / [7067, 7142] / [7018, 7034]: 0.07 mag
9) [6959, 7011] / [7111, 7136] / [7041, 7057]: 0.21 mag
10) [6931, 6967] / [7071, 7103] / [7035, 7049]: 0.18 mag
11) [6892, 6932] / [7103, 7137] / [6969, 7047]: 0.04 mag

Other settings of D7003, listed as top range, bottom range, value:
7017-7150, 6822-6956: 0.93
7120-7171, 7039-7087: 1.05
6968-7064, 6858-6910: 0.89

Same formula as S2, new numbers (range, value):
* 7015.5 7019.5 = 23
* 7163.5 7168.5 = 21.8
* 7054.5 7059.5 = 22.2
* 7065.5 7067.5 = 23.3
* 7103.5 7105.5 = 20.2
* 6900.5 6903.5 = 19.8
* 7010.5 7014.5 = 25.8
